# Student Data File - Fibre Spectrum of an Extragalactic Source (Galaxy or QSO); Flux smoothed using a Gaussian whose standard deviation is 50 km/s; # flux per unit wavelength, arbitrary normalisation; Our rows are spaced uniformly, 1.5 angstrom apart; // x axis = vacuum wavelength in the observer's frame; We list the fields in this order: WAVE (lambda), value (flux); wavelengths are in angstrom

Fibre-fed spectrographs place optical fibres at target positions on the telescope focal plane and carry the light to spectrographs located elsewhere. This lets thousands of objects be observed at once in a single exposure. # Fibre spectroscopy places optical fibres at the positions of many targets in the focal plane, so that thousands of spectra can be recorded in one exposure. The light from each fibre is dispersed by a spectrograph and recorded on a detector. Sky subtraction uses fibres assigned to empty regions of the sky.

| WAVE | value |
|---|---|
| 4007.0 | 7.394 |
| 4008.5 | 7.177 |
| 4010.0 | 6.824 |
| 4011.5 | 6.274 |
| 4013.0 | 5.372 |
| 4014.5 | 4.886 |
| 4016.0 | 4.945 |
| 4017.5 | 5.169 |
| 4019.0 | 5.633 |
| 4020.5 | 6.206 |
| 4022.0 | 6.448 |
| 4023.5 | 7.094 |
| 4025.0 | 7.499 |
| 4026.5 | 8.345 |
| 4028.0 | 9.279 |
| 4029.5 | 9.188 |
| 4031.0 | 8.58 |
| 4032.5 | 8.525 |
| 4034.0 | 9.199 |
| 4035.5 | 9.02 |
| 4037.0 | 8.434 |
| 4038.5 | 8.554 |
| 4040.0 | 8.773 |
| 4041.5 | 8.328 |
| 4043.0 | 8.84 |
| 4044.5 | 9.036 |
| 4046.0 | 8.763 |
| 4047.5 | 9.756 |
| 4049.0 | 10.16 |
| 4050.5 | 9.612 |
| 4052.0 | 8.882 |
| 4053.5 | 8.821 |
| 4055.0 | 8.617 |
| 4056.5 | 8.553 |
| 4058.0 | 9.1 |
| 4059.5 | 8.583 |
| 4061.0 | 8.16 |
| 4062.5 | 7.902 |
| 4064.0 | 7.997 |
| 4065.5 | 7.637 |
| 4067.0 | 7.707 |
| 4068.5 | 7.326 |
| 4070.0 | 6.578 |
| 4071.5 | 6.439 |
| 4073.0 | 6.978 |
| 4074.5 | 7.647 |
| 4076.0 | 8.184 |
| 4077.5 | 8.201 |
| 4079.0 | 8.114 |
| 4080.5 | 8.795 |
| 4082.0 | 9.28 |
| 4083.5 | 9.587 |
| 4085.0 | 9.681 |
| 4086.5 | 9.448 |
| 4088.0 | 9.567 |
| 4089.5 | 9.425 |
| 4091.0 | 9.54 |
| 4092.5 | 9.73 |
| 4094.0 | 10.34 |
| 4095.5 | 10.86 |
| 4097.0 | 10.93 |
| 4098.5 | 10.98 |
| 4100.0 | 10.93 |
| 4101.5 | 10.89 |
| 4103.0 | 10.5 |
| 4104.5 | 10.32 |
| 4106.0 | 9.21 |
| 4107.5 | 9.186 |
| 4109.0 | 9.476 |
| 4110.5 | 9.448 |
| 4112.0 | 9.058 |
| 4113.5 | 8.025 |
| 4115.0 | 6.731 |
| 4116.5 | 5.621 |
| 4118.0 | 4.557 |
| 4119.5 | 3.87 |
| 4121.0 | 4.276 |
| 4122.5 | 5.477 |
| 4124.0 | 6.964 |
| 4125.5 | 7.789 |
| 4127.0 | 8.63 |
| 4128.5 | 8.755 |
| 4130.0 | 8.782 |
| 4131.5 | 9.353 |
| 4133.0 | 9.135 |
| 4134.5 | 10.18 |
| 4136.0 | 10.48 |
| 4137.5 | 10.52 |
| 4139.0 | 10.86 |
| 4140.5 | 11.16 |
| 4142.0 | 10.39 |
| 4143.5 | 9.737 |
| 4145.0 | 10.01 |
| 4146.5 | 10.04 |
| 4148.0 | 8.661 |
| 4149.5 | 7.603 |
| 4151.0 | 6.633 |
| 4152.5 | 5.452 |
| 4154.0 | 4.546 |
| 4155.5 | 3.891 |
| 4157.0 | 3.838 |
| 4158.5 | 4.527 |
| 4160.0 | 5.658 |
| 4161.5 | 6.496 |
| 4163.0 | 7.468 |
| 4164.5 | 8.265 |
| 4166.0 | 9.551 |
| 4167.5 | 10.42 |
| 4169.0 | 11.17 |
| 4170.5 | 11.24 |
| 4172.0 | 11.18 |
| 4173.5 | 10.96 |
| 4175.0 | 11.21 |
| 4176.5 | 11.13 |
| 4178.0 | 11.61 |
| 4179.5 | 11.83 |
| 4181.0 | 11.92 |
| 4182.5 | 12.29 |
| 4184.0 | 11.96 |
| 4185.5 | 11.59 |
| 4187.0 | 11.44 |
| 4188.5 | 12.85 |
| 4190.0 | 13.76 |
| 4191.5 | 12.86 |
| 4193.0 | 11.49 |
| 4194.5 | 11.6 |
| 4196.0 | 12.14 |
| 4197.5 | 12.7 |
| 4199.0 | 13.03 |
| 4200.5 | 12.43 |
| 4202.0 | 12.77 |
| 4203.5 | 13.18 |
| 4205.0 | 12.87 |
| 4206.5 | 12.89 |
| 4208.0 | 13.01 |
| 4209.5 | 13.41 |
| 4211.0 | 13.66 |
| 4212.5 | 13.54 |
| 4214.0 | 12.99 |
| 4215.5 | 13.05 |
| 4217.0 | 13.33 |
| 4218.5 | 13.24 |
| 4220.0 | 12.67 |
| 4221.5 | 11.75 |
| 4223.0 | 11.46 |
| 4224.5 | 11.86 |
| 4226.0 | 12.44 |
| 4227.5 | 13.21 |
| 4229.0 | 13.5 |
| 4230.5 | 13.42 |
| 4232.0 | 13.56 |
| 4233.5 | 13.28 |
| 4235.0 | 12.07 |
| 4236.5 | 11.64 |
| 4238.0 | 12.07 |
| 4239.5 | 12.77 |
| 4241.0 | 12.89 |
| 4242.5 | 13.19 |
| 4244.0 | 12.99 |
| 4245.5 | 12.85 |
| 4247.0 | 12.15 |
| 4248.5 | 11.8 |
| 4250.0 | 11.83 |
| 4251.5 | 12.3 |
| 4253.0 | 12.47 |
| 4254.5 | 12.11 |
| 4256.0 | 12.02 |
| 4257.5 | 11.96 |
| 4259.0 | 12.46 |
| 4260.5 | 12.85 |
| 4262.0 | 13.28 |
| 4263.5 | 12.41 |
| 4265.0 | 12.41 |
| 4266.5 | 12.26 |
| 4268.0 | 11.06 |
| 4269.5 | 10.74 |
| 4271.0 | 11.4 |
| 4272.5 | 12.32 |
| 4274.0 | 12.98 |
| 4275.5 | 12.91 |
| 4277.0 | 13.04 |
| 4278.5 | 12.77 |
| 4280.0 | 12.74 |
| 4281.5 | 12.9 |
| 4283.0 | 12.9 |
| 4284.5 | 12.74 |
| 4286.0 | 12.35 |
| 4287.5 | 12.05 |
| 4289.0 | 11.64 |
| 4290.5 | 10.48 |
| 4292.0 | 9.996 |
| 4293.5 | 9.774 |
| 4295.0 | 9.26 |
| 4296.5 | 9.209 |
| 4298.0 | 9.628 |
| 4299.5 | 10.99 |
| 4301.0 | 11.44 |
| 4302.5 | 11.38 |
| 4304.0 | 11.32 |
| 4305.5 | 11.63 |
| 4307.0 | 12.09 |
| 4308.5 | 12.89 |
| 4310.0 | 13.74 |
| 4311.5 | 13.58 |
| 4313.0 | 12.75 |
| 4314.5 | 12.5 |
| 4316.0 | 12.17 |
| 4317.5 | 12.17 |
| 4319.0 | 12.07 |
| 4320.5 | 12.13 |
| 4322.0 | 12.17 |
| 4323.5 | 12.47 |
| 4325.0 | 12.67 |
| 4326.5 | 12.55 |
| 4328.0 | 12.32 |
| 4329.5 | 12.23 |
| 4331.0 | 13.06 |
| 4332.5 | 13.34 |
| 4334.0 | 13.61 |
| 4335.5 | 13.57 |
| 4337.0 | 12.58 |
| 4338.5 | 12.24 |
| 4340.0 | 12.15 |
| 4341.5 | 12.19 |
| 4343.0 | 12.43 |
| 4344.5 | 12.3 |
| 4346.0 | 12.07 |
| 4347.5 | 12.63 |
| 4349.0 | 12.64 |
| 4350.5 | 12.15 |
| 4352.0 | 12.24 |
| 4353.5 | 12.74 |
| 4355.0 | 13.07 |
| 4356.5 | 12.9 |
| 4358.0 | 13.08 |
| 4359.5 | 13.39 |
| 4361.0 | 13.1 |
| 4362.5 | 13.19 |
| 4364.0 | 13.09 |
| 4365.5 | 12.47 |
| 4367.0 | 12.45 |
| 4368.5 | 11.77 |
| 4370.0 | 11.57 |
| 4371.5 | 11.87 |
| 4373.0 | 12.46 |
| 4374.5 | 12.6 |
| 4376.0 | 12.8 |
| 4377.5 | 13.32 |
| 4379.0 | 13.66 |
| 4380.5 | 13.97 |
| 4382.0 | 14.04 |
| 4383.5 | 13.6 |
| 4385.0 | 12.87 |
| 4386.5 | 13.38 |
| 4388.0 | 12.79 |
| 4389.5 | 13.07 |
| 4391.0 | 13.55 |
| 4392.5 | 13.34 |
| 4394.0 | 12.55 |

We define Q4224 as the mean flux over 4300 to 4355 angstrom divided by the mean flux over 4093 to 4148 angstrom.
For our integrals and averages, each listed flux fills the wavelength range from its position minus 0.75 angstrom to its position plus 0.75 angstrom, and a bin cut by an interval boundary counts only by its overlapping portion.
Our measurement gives 1.4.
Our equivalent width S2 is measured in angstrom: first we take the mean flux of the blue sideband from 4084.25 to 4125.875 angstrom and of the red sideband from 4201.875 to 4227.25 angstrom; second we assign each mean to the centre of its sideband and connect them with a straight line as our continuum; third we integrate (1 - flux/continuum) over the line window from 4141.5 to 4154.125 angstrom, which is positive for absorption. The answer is 2.5 angstrom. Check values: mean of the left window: 8.68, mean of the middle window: 8.25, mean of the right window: 12.8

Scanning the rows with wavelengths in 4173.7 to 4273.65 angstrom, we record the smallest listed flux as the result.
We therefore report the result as 10.74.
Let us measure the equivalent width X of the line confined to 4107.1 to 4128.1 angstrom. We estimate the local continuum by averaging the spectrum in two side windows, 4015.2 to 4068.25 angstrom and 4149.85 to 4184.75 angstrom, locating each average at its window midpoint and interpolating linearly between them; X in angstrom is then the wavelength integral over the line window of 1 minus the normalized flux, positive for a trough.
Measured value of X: 3.7 angstrom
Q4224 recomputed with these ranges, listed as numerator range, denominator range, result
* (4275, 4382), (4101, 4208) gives 1.29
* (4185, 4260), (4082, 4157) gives 1.45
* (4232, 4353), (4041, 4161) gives 1.45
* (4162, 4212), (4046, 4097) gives 1.35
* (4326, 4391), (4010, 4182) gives 1.51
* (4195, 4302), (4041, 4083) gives 1.47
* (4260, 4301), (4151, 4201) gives 1.17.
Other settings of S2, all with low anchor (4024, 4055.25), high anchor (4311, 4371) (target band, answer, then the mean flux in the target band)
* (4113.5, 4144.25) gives 5.63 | 8.16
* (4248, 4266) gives -1.22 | 12.3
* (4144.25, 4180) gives 6.69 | 8.45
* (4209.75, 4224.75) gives -2.38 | 12.8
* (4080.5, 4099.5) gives -0.86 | 9.91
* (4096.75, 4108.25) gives -0.85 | 10.3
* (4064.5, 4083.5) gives 3.01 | 7.82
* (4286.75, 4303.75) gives 2.07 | 10.6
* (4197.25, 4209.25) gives -2.21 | 12.9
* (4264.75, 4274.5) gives -0.10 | 11.8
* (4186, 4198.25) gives -1.82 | 12.3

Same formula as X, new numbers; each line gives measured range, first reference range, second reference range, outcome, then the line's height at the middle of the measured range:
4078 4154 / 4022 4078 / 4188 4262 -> 8.2 angstrom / 9.98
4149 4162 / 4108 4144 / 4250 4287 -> 5.4 angstrom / 9.14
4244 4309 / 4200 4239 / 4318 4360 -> 4.4 angstrom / 12.7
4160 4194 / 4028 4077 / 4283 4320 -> -3.0 angstrom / 10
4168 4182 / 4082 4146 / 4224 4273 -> -1.0 angstrom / 10.6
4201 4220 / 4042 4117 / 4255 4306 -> -4.2 angstrom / 10.8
